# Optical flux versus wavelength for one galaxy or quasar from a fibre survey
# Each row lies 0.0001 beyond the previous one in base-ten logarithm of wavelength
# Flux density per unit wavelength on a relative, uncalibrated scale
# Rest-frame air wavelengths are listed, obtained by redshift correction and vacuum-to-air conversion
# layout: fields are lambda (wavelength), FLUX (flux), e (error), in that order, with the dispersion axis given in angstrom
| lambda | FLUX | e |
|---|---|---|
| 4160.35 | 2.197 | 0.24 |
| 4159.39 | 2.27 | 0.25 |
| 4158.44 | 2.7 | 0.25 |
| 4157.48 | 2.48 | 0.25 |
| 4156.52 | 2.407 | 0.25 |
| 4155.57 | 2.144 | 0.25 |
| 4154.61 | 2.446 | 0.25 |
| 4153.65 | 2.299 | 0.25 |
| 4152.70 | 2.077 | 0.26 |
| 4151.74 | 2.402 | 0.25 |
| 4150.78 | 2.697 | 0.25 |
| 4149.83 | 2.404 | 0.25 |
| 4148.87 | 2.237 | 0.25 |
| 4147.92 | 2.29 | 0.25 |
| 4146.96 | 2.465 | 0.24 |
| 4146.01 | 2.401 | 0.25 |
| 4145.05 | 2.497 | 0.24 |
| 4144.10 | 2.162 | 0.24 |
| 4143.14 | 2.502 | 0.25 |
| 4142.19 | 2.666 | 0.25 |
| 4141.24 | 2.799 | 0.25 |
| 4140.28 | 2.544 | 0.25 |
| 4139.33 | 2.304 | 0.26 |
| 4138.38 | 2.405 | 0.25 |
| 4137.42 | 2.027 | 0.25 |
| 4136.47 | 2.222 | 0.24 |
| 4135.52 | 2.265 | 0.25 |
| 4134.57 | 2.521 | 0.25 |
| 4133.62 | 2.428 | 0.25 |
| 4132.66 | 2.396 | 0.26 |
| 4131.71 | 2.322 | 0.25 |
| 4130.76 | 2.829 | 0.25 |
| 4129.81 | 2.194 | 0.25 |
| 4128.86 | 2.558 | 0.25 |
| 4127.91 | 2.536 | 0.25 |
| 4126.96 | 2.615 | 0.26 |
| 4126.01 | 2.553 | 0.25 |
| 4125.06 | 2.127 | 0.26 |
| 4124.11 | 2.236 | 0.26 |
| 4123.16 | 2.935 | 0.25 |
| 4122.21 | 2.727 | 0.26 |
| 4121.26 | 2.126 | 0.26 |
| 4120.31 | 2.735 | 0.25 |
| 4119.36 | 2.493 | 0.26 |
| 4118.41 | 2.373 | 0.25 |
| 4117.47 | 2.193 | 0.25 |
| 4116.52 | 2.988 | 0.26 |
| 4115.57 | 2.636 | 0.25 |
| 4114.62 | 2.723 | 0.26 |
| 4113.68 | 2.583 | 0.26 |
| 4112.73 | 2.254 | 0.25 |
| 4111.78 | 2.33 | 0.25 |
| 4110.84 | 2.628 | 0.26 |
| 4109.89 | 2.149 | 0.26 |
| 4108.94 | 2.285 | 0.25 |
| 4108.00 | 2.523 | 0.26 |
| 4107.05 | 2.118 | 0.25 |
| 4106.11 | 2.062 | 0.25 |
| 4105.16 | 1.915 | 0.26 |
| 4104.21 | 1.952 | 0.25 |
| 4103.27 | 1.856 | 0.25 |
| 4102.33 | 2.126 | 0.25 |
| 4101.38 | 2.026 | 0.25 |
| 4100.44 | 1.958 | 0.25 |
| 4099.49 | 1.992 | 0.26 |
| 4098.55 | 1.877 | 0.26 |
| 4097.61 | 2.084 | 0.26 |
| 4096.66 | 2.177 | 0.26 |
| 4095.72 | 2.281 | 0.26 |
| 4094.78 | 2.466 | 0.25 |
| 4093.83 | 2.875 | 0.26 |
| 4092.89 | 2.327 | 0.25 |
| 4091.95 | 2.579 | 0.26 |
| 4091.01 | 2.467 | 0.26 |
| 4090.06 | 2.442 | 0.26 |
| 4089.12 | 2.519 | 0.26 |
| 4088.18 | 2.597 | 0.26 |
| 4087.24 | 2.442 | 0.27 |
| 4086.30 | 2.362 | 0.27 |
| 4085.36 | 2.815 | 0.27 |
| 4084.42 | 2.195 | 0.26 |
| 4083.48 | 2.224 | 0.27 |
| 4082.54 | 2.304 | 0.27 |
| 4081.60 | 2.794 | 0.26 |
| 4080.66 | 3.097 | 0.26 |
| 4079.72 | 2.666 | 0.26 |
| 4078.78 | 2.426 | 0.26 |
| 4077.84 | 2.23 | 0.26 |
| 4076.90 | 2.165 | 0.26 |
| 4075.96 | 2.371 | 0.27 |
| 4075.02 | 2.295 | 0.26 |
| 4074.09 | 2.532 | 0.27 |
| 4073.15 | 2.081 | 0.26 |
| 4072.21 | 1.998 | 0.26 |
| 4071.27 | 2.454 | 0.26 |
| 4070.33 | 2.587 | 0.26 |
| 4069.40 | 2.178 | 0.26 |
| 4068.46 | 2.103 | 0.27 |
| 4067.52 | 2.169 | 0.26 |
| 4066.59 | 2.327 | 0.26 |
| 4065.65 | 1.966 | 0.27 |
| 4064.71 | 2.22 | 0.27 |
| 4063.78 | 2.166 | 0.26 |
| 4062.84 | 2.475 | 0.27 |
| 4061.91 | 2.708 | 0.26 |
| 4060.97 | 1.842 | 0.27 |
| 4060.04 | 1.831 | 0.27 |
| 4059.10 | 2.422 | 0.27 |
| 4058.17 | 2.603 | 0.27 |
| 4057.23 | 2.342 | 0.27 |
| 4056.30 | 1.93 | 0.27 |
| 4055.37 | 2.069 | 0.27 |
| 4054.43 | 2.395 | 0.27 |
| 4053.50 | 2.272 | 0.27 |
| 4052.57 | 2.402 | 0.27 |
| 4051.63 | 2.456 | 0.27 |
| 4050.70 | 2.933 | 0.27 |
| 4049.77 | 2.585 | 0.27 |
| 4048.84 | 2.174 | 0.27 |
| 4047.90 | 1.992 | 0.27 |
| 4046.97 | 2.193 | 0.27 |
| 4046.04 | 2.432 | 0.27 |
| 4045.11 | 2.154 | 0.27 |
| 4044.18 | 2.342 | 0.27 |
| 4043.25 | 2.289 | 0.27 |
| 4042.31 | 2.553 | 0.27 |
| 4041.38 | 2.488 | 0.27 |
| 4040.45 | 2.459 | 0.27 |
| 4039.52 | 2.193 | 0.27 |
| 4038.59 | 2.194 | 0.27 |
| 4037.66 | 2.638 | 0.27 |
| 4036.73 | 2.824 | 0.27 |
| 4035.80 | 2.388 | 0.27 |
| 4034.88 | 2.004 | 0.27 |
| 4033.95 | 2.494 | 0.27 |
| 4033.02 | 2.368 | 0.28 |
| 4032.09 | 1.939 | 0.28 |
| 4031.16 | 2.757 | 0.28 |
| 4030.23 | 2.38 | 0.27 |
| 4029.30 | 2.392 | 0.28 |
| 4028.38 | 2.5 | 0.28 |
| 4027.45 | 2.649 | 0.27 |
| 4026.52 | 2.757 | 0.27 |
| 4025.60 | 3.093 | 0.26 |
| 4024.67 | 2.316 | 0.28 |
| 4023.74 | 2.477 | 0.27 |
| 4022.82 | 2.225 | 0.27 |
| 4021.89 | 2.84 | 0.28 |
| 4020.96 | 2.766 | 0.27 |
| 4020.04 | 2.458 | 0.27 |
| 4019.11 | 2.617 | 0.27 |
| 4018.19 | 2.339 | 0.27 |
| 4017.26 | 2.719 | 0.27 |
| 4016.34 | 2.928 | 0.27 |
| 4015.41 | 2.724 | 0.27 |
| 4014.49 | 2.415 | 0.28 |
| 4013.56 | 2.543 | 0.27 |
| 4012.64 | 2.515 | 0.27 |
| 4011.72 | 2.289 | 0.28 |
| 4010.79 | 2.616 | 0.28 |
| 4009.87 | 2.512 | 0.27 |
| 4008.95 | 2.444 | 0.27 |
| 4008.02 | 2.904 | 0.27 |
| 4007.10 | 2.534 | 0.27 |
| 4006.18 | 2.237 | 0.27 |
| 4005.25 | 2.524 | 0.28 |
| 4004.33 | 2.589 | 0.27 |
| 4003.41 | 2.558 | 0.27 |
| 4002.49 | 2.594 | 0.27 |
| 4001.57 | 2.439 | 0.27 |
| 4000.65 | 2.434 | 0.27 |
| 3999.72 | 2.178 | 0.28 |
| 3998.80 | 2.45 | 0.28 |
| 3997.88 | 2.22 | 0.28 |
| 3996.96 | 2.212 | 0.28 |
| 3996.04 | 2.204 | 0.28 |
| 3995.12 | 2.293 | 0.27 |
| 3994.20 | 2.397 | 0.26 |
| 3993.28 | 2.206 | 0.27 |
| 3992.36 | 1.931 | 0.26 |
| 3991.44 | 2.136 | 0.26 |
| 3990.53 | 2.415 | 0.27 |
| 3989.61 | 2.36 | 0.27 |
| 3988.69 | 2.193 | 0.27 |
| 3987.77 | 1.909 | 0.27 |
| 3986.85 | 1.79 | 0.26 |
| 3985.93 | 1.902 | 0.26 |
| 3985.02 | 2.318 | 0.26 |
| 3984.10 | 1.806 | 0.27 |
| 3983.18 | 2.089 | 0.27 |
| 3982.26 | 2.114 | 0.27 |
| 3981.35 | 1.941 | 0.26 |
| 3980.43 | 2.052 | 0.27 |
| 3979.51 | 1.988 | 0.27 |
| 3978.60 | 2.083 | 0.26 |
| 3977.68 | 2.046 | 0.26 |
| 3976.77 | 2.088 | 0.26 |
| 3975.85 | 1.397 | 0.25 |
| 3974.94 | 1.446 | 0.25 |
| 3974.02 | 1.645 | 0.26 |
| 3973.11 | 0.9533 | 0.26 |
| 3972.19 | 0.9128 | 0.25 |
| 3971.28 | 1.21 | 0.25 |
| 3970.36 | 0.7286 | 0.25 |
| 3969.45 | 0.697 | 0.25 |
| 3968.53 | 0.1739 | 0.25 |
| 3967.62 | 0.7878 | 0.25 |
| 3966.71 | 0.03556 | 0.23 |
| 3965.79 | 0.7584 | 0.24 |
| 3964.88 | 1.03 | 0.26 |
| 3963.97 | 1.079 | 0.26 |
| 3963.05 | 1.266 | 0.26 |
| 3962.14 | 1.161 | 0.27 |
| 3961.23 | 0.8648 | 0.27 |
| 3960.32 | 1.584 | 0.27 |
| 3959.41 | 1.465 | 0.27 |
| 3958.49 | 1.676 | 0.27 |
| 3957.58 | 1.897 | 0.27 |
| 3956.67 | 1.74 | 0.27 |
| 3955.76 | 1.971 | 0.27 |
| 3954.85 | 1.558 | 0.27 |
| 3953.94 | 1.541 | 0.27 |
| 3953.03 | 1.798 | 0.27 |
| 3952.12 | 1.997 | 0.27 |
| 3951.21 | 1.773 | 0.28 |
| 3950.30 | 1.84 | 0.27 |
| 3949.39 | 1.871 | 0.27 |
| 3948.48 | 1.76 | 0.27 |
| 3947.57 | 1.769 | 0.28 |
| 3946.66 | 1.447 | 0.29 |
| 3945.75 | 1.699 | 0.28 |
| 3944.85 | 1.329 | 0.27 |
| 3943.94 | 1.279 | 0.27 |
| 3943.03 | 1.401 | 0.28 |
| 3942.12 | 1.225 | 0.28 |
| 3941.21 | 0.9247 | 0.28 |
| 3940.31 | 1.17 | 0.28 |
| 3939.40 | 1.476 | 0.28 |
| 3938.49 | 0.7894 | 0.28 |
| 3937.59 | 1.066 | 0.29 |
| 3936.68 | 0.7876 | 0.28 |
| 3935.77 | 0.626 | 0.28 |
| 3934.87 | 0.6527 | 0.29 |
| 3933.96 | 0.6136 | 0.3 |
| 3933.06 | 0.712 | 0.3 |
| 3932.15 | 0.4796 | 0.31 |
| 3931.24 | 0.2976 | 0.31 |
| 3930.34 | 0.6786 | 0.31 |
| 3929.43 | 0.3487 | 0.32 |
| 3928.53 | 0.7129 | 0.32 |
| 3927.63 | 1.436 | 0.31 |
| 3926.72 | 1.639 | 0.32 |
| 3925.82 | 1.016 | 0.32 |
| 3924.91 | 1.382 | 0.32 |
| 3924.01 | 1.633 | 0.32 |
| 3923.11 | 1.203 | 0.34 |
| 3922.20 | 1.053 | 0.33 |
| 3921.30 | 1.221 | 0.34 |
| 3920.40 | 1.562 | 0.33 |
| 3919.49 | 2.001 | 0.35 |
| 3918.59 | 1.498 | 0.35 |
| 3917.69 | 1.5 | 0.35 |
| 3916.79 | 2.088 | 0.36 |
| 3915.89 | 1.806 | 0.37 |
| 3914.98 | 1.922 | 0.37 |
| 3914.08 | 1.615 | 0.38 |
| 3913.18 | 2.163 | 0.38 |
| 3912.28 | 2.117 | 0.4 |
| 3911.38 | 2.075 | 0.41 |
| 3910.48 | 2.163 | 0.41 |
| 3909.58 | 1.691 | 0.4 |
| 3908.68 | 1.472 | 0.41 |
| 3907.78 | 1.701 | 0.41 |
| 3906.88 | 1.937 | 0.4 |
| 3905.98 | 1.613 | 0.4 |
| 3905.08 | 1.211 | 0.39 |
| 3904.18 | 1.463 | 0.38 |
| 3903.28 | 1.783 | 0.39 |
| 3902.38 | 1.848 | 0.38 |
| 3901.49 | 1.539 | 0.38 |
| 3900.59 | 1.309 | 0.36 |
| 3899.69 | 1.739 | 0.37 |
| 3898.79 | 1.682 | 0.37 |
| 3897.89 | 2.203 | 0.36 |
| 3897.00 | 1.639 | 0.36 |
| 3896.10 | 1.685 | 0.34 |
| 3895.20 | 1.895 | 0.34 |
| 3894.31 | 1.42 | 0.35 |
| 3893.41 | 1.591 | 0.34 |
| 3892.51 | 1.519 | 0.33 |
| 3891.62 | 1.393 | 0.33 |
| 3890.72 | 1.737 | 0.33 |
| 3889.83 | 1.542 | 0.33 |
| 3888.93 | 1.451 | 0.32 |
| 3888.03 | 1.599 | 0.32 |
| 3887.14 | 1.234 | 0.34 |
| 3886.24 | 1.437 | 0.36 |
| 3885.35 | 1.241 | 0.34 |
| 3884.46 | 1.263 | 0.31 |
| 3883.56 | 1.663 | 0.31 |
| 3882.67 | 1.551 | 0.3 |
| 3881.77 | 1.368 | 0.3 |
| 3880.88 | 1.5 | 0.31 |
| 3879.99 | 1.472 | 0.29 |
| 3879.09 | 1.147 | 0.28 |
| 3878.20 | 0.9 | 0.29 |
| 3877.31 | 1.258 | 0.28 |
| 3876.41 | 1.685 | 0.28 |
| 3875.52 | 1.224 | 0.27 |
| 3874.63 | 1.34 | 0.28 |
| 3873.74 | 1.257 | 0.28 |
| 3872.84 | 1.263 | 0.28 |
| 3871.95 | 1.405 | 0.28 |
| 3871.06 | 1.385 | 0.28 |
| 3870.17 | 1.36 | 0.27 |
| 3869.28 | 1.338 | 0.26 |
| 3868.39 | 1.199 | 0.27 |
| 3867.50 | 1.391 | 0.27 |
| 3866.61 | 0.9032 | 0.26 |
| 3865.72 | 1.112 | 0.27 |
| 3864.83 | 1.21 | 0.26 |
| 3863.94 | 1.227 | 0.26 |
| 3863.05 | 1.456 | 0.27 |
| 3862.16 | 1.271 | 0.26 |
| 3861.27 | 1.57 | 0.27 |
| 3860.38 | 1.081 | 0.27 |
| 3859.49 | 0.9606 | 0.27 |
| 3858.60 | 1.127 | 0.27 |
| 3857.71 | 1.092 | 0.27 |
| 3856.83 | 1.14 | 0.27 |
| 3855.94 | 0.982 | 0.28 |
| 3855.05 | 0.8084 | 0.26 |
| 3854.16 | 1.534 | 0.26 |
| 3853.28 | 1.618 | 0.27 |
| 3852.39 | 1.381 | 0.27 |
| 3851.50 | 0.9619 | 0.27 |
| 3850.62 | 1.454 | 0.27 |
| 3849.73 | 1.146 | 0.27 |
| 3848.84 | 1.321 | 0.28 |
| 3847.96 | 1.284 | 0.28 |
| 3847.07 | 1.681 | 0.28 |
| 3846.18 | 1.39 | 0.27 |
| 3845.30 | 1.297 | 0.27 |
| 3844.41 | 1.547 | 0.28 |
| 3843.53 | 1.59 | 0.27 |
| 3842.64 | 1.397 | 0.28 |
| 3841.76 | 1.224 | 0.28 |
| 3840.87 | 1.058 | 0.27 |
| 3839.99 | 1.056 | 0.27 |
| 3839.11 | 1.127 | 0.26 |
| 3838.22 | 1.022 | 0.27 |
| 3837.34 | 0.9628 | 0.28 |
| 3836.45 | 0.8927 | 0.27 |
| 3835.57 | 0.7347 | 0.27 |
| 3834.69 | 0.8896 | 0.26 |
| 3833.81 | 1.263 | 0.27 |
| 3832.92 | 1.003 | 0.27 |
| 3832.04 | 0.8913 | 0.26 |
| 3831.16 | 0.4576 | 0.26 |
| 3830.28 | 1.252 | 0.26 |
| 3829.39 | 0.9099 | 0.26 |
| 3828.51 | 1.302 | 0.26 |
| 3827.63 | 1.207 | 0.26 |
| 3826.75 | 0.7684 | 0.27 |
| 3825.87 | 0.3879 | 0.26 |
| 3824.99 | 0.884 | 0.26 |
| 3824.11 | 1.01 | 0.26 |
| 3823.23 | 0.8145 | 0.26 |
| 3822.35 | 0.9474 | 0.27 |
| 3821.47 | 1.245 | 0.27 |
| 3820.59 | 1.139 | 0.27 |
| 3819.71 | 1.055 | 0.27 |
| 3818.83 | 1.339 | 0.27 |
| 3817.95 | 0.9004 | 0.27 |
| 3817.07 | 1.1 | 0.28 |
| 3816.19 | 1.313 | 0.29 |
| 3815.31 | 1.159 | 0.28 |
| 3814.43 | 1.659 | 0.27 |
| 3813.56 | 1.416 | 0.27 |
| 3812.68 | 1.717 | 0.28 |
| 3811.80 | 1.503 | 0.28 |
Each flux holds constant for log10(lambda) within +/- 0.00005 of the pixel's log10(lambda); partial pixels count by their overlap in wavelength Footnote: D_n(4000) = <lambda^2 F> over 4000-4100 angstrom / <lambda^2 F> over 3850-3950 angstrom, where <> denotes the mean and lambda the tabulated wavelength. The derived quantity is 1.89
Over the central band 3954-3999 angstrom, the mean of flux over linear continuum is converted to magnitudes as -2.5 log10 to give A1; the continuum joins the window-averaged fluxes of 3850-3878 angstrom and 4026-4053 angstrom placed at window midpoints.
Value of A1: 0.21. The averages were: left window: 1.25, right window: 2.41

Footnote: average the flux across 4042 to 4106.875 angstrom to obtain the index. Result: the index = 2.3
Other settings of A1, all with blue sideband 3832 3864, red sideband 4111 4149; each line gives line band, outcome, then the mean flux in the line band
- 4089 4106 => 0.05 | 2.21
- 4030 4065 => -0.12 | 2.34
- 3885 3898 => -0.12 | 1.56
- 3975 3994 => -0.12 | 2.03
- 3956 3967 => 0.34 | 1.24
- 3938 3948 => 0.23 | 1.32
